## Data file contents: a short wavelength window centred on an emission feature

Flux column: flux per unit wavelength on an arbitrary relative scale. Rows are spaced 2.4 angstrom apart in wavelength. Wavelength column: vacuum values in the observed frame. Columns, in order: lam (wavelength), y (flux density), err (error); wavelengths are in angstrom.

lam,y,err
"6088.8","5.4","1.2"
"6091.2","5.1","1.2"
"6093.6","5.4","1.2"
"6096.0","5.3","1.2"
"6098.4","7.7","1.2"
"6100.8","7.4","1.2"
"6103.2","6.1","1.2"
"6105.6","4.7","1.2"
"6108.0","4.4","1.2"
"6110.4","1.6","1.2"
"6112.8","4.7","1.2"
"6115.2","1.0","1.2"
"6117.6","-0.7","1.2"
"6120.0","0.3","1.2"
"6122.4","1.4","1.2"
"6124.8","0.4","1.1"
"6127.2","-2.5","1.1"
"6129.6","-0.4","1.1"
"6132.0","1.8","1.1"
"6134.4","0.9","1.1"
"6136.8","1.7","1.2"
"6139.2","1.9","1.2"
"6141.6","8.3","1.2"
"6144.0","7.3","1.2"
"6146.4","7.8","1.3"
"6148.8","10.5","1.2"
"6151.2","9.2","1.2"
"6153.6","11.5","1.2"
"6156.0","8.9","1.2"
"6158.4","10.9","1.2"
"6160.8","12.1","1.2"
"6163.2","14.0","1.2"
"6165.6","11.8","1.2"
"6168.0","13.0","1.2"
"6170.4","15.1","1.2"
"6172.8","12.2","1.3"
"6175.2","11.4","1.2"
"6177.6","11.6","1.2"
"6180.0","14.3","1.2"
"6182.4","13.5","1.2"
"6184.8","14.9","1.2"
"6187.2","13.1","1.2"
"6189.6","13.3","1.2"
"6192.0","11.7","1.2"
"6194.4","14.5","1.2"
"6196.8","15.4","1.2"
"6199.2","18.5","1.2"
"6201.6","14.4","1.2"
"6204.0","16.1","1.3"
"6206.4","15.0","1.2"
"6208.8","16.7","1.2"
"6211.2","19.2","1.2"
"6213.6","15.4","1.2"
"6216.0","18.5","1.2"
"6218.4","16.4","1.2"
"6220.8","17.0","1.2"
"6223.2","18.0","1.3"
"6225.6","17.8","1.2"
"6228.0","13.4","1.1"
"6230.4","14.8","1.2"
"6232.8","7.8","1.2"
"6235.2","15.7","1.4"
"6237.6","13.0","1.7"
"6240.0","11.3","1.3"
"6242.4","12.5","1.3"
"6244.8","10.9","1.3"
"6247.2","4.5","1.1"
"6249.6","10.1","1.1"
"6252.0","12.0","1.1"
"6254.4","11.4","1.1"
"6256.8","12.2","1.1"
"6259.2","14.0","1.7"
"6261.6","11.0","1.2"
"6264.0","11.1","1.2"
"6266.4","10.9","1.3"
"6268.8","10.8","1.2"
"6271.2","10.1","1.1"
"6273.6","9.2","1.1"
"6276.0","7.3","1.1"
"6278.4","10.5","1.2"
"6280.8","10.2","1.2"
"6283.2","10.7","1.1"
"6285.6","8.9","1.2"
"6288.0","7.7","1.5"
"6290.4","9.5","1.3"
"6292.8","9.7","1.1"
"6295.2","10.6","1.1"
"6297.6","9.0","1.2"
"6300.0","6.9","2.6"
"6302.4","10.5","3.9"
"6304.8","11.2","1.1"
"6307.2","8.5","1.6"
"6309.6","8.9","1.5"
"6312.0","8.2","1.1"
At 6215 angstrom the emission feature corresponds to C IV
